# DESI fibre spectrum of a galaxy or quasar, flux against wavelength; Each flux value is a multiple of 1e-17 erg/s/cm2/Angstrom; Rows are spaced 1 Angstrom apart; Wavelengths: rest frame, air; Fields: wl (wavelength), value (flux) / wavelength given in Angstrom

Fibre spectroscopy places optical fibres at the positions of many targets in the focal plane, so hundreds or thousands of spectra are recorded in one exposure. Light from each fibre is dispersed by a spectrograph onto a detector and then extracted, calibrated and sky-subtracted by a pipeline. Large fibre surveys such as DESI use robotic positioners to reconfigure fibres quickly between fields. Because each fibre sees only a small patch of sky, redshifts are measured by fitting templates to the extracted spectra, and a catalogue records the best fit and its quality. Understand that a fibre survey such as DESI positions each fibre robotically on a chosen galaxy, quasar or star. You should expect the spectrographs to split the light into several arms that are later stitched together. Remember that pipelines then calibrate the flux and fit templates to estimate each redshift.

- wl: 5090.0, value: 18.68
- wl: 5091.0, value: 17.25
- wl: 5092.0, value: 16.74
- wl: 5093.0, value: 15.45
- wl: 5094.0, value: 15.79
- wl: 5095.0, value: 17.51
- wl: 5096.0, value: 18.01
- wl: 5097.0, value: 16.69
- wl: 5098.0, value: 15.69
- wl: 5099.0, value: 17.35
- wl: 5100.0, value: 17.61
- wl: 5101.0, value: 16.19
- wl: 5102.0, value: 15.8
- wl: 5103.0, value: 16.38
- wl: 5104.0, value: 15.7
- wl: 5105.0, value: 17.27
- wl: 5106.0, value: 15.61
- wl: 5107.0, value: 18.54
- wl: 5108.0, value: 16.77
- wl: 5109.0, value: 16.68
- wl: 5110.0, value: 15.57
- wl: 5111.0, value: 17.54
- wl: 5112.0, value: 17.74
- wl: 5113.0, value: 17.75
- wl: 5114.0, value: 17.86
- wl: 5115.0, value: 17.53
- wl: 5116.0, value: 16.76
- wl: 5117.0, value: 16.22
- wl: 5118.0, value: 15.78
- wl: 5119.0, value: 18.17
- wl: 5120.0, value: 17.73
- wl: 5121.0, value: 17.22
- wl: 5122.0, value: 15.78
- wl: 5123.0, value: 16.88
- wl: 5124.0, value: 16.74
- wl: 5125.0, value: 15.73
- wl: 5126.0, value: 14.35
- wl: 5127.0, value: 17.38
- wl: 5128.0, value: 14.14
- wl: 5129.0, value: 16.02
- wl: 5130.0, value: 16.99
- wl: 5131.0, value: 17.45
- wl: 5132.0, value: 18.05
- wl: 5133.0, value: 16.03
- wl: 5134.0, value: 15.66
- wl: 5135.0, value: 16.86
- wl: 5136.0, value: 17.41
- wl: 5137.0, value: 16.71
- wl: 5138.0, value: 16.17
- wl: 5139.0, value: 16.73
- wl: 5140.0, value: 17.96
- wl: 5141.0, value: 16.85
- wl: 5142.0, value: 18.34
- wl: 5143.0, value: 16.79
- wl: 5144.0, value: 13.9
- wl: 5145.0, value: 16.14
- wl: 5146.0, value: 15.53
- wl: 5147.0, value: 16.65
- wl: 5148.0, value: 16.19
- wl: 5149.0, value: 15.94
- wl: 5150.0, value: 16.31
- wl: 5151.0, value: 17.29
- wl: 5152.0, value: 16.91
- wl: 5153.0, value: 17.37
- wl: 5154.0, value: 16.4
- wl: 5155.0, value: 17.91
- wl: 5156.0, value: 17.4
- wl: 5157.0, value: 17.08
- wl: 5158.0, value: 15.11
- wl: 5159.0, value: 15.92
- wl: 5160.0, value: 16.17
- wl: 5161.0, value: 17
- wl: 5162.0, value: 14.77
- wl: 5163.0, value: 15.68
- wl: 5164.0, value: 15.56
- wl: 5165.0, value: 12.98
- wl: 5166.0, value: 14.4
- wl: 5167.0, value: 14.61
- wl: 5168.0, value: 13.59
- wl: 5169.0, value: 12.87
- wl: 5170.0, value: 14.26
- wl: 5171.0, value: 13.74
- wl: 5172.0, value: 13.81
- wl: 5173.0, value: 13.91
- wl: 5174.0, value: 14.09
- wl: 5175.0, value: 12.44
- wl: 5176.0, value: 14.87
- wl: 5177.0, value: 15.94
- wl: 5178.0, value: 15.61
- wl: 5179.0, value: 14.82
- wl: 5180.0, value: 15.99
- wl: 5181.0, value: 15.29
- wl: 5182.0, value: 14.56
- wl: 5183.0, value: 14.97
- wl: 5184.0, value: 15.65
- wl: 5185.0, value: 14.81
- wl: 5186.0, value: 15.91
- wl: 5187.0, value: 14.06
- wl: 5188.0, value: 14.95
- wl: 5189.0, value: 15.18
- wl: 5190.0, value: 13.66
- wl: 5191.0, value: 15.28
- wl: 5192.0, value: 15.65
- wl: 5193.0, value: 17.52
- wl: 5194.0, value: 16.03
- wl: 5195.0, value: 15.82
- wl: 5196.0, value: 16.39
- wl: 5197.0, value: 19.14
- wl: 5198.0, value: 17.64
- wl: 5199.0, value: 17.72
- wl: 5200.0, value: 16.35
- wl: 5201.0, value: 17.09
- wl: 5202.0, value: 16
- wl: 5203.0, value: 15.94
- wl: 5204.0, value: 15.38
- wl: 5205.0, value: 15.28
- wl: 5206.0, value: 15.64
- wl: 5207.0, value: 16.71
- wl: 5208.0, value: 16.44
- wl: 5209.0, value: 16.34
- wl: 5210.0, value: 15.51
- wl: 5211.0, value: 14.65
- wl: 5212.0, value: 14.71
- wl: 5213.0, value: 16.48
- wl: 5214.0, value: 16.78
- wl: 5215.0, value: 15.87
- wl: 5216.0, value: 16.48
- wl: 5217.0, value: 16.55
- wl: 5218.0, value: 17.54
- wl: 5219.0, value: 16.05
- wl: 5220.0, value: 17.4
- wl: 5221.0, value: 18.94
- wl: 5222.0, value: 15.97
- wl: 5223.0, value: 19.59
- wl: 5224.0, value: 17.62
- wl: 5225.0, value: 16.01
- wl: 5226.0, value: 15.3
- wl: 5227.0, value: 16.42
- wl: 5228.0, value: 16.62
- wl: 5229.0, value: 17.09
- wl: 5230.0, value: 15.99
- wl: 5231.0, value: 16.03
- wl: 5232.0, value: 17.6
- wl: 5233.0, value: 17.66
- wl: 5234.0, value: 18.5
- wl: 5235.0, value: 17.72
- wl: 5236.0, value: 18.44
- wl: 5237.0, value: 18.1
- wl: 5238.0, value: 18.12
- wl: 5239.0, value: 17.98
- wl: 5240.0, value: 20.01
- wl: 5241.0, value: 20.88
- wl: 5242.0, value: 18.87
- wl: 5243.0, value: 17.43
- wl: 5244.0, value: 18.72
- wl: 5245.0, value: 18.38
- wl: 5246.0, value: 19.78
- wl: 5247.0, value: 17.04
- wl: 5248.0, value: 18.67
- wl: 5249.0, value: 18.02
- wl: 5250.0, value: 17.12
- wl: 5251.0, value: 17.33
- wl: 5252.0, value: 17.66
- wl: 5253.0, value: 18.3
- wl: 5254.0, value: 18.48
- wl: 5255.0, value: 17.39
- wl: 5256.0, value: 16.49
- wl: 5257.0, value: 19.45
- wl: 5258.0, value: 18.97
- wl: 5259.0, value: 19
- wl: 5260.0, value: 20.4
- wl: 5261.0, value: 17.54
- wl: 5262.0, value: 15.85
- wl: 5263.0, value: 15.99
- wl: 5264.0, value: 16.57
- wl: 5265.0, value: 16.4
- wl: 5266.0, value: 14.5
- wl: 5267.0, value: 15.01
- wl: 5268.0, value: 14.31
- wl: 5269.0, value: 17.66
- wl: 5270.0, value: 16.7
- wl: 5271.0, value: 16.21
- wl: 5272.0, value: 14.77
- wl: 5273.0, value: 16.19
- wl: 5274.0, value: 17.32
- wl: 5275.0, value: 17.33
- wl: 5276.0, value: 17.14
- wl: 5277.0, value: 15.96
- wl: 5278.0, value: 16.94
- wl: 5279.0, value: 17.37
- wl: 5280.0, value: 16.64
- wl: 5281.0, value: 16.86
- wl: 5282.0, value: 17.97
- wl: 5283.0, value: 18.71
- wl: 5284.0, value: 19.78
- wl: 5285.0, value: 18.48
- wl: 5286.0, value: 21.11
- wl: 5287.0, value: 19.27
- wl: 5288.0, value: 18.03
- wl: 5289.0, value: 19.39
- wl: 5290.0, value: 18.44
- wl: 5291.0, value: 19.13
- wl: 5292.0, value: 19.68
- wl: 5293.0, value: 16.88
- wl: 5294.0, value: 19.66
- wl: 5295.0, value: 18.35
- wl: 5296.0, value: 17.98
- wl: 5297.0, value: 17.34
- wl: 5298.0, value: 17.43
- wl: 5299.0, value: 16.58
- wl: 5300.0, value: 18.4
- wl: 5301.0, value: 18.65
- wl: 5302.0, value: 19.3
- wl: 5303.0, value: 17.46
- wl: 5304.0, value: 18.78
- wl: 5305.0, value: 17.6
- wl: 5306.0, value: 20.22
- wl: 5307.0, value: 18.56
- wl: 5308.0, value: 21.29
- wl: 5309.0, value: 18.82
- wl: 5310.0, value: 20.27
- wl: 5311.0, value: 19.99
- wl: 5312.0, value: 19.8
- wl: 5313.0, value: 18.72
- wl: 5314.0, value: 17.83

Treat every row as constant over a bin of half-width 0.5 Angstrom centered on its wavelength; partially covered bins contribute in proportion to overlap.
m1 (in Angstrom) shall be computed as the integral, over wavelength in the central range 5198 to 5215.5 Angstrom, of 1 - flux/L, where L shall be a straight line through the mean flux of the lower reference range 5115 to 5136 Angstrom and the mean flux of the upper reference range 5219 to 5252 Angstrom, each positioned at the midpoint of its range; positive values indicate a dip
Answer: 1.3 Angstrom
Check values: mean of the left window 16.5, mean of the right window 17.8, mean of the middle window 16.1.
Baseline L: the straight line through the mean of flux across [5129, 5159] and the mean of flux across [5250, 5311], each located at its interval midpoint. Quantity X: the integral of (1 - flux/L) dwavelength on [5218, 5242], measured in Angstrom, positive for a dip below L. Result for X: -0.25 Angstrom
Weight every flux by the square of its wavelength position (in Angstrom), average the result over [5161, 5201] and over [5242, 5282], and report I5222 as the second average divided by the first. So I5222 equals 1.17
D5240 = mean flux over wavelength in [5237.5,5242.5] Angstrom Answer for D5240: 19.2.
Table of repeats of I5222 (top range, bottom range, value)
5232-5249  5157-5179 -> 1.29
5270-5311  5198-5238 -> 1.12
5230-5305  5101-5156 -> 1.13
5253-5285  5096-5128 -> 1.09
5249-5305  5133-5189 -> 1.18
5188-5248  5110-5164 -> 1.05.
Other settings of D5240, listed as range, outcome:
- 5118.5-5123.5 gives 17.2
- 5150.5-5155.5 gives 17.2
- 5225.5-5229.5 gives 16.4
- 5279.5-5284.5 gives 18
